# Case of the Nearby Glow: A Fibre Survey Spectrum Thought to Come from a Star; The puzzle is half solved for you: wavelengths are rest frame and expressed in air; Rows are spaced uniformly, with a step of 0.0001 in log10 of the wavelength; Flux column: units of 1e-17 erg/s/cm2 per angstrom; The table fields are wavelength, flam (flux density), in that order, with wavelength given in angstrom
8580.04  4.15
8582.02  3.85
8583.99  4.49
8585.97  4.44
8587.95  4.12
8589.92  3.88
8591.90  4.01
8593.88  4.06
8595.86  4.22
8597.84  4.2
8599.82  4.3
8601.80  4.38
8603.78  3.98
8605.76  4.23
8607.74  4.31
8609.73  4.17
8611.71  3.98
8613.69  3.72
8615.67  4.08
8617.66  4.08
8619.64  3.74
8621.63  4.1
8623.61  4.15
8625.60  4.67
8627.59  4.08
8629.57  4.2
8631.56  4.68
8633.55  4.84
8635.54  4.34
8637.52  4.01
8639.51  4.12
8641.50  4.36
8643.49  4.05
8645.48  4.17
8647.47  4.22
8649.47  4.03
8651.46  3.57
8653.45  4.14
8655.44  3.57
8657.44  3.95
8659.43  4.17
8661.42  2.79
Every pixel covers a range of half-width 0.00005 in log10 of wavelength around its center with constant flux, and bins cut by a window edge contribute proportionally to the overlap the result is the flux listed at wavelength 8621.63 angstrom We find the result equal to 4.1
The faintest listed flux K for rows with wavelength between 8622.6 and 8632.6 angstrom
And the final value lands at 4.08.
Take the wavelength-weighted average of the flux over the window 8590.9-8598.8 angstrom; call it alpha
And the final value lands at 4.12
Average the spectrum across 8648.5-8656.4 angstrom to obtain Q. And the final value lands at 3.83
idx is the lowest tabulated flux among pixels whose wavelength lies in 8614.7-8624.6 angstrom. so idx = 3.74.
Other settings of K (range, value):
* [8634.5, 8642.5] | 4.01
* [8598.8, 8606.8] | 3.98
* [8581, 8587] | 3.85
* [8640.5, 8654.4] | 3.57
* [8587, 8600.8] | 3.88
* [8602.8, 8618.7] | 3.72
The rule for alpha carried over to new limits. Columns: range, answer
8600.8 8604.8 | 4.18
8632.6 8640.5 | 4.33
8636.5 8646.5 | 4.15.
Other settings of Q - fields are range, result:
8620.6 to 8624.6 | 4.12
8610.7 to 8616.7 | 3.93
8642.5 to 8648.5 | 4.14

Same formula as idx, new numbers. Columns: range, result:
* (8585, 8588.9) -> 4.12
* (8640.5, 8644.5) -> 4.05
